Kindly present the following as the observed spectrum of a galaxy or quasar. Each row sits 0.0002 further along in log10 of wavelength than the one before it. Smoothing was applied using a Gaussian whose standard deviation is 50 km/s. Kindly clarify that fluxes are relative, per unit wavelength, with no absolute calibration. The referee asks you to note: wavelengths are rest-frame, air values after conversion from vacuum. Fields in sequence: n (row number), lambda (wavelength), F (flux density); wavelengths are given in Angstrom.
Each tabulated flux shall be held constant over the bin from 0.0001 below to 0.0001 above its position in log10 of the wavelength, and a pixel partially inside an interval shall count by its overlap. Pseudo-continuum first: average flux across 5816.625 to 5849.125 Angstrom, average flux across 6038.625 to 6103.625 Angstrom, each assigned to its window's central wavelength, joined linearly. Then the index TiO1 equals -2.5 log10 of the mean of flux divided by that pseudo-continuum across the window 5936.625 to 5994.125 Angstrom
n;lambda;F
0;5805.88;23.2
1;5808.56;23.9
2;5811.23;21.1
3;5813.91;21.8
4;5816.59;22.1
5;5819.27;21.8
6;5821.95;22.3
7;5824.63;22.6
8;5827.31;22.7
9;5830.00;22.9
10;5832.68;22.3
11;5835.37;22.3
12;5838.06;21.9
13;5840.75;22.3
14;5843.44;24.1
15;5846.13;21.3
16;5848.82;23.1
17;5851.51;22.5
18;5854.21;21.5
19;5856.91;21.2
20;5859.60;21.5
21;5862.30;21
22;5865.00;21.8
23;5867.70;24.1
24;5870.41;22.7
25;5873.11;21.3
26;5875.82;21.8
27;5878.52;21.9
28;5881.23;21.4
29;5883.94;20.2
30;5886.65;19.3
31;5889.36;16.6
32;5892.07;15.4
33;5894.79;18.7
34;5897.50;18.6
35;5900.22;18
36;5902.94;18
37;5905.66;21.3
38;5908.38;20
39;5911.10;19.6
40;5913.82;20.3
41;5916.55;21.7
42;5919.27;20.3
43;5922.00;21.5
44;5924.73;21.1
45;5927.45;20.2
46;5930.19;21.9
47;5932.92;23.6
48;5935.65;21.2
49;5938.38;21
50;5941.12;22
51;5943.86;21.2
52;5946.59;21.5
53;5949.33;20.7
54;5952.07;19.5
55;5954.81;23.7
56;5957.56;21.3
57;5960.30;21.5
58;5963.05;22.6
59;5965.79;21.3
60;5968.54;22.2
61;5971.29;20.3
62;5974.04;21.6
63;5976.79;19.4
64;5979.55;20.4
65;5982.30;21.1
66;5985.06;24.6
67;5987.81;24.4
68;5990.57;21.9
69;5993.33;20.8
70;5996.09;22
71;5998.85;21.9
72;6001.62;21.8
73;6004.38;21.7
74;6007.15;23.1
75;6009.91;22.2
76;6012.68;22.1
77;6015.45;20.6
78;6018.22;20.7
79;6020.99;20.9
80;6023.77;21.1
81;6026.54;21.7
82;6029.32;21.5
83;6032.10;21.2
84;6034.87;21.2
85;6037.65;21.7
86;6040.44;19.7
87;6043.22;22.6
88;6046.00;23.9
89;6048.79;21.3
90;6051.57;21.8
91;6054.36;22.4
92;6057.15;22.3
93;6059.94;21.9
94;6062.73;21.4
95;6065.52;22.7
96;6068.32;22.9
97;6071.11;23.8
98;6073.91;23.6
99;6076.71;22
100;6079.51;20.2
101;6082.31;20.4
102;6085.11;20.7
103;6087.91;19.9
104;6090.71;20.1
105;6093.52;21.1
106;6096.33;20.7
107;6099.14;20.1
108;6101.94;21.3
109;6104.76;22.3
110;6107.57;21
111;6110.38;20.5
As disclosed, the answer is 0.019 mag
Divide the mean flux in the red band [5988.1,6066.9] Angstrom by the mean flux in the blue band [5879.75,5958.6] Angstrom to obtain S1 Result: 1.1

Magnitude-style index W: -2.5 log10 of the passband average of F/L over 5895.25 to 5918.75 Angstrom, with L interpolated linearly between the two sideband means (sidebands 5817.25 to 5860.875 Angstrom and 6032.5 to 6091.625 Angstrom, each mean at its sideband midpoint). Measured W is 0.13 mag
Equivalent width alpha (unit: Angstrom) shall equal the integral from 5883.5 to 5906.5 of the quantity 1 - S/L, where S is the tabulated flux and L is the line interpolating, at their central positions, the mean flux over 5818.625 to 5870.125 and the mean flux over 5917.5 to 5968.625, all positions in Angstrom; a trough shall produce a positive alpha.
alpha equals 3.7 Angstrom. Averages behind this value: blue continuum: 22.3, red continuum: 21.5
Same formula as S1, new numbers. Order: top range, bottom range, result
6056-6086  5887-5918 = 1.16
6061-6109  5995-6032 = 0.99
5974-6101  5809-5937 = 1.02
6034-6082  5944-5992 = 1.02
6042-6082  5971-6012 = 1.02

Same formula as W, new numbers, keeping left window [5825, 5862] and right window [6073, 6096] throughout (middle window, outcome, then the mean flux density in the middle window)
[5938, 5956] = 0.016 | 21.4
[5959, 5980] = 0.019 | 21.2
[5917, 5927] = 0.043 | 21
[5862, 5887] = 0.021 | 21.7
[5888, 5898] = 0.265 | 17.2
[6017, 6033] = 0.004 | 21.2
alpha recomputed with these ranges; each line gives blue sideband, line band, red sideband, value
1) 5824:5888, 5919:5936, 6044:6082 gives 0.46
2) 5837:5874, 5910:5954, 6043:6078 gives 2.32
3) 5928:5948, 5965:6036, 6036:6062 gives 0.73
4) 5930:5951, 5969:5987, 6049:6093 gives 0.21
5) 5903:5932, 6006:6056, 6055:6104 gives -0.91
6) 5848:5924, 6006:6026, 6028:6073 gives 0.19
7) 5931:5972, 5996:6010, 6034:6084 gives -0.21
